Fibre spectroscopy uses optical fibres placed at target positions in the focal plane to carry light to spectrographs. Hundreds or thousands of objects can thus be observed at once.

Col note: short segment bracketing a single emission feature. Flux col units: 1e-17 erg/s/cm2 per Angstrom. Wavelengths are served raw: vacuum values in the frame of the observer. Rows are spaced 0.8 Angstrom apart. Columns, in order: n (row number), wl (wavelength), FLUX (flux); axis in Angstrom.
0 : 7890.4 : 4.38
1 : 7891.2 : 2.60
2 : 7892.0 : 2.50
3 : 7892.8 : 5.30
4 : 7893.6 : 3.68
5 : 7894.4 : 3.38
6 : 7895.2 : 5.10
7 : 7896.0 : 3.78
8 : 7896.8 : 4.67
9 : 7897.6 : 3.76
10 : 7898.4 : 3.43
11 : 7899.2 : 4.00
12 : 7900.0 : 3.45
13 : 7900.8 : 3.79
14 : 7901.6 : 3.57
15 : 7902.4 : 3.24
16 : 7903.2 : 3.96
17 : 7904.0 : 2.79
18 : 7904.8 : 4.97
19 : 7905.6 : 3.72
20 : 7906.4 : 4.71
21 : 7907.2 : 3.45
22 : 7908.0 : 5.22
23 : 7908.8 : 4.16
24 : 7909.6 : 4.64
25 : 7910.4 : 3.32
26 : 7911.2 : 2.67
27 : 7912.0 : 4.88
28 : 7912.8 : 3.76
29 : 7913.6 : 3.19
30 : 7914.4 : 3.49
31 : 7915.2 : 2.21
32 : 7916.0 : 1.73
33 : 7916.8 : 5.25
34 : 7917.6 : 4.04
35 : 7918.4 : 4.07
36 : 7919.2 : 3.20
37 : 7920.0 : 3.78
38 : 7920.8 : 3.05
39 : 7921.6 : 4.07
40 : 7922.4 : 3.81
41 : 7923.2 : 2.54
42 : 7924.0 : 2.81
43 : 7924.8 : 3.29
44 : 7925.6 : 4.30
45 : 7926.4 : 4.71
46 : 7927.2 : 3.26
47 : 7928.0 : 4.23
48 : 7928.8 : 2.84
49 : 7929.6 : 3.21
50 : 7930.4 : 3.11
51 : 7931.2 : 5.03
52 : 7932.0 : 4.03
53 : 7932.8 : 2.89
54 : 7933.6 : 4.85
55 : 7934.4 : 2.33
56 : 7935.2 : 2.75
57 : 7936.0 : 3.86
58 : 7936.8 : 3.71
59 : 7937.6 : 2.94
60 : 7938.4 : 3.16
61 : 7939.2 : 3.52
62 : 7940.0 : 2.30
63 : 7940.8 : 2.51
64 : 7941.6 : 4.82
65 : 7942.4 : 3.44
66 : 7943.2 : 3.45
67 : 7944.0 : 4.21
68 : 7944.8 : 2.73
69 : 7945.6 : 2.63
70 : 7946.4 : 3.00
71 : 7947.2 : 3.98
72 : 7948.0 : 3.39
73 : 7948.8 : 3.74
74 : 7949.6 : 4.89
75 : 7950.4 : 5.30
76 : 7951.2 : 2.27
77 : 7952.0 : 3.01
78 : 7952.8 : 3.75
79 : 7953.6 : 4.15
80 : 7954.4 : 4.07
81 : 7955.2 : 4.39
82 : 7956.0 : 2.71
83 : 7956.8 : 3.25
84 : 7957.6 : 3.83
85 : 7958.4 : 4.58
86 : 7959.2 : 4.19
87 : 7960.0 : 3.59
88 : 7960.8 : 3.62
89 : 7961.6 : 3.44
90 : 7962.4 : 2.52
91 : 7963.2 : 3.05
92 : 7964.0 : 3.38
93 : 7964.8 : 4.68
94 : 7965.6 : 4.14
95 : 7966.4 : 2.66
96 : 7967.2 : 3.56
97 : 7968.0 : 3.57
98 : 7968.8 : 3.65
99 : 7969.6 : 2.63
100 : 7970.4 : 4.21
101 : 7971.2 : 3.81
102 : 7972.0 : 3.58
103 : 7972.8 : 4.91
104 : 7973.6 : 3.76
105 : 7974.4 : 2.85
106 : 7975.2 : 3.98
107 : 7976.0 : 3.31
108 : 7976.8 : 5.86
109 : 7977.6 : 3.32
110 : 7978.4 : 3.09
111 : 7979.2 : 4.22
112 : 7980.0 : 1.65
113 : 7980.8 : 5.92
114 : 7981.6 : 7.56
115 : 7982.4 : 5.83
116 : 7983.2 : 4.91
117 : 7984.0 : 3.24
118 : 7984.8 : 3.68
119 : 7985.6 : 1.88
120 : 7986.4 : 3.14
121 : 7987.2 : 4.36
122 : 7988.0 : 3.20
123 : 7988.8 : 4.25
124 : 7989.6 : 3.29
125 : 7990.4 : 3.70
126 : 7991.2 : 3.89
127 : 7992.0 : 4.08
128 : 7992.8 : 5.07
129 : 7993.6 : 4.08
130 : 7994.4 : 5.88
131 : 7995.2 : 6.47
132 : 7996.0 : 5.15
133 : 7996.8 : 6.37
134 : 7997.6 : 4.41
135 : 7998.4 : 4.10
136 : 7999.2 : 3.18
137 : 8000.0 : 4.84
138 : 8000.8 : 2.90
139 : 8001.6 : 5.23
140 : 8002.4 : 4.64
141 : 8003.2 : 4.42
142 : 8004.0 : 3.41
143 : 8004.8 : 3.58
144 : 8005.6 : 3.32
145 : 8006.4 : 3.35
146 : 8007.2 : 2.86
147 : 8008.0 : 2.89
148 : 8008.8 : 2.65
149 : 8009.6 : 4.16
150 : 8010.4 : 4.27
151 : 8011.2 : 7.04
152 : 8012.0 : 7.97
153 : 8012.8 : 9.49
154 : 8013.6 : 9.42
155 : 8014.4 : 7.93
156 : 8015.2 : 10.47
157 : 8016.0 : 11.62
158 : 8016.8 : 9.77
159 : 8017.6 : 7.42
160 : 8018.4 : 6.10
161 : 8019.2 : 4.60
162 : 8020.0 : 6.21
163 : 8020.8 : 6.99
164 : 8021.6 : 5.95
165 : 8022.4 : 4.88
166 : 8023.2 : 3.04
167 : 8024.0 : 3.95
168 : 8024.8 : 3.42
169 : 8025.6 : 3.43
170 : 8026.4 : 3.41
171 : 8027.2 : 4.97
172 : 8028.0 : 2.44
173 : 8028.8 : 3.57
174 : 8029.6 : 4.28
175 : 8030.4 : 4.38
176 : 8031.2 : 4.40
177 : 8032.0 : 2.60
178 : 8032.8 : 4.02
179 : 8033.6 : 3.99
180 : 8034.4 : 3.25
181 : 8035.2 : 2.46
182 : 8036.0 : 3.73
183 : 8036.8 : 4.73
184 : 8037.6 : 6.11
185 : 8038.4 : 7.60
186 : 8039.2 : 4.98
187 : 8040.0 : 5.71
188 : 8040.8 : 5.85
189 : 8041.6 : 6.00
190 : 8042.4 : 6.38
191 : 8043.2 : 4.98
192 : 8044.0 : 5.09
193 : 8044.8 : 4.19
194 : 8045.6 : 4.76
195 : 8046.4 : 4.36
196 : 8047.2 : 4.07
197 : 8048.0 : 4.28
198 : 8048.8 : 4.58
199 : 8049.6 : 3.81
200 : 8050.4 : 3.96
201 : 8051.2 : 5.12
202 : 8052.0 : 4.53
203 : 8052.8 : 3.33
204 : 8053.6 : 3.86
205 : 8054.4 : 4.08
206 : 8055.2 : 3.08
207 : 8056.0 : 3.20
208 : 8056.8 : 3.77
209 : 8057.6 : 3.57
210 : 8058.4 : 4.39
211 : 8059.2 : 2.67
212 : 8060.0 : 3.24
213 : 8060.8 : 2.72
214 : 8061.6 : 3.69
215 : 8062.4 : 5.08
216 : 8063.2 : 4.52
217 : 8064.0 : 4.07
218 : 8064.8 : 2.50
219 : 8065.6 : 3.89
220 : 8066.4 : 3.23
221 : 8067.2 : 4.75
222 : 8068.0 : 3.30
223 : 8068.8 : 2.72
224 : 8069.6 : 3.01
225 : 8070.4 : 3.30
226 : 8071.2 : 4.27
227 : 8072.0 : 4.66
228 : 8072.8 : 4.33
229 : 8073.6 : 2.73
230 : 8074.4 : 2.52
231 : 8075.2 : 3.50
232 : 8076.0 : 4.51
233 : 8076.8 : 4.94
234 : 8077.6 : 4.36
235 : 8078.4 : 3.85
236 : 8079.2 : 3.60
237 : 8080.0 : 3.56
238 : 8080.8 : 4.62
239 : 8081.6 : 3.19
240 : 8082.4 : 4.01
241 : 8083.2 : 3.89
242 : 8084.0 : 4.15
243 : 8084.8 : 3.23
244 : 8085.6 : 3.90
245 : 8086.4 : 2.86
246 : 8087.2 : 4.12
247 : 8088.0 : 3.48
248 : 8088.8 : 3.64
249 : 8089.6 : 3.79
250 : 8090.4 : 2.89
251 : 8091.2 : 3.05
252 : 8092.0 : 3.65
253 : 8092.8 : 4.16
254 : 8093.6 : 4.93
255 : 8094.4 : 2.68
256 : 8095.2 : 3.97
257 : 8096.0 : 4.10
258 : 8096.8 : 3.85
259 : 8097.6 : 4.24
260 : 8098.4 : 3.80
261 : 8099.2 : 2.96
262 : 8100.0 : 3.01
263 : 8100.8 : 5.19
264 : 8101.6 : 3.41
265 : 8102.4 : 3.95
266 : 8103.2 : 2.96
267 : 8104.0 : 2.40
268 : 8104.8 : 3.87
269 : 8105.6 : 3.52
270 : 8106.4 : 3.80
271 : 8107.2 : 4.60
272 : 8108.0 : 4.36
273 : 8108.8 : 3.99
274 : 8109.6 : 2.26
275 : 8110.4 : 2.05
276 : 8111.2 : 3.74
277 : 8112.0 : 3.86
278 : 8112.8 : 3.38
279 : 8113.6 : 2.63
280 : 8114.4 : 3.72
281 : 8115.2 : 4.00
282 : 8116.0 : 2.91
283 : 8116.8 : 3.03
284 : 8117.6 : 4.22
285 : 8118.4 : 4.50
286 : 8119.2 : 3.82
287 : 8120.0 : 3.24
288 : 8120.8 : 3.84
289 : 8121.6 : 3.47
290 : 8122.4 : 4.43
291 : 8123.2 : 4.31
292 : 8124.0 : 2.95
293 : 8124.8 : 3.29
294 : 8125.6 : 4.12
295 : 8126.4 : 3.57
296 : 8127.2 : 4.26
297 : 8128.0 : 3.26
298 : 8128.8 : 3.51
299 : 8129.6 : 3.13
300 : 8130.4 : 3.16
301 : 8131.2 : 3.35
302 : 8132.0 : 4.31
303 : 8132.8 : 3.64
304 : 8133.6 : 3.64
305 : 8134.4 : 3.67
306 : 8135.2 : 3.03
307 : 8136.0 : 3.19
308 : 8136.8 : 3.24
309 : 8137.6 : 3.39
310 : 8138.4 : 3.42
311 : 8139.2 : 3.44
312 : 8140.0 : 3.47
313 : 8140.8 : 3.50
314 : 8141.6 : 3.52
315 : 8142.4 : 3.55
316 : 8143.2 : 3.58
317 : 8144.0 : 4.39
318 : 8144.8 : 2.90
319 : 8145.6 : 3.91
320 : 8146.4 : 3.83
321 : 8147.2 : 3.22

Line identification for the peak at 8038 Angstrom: [N II] 6583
